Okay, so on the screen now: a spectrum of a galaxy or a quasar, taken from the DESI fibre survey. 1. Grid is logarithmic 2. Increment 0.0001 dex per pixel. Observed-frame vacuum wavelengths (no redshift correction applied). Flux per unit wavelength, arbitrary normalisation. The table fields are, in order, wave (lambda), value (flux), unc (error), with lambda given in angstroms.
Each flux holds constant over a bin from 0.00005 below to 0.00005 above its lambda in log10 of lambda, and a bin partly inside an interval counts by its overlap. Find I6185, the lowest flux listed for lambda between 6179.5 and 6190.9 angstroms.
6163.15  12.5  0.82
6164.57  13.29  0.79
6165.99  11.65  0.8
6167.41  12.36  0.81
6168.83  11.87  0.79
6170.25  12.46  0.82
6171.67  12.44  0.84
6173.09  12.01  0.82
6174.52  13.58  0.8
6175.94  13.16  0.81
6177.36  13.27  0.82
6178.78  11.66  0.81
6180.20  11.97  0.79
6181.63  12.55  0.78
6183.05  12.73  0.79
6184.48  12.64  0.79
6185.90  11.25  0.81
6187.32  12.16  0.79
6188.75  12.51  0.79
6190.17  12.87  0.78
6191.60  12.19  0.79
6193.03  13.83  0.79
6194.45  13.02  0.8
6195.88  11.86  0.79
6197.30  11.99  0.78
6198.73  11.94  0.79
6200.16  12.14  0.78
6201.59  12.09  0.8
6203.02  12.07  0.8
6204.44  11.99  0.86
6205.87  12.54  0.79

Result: 11.25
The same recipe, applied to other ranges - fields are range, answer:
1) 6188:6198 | 11.86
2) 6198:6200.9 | 11.94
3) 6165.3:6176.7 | 11.65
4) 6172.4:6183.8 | 11.66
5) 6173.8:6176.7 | 13.16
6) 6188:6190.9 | 12.51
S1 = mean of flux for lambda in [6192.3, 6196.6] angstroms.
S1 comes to 12.9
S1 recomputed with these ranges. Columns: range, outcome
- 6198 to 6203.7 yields 12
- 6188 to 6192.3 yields 12.5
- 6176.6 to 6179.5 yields 12.5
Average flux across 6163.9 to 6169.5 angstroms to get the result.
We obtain 12.3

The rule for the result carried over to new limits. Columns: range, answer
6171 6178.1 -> 12.9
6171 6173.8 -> 12.2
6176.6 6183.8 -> 12.4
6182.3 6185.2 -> 12.7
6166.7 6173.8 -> 12.2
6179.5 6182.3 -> 12.2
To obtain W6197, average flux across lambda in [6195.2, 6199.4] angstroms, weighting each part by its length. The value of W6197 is 11.9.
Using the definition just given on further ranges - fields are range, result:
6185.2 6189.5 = 12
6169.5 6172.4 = 12.5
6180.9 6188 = 12.3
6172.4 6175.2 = 12.8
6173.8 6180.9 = 12.7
